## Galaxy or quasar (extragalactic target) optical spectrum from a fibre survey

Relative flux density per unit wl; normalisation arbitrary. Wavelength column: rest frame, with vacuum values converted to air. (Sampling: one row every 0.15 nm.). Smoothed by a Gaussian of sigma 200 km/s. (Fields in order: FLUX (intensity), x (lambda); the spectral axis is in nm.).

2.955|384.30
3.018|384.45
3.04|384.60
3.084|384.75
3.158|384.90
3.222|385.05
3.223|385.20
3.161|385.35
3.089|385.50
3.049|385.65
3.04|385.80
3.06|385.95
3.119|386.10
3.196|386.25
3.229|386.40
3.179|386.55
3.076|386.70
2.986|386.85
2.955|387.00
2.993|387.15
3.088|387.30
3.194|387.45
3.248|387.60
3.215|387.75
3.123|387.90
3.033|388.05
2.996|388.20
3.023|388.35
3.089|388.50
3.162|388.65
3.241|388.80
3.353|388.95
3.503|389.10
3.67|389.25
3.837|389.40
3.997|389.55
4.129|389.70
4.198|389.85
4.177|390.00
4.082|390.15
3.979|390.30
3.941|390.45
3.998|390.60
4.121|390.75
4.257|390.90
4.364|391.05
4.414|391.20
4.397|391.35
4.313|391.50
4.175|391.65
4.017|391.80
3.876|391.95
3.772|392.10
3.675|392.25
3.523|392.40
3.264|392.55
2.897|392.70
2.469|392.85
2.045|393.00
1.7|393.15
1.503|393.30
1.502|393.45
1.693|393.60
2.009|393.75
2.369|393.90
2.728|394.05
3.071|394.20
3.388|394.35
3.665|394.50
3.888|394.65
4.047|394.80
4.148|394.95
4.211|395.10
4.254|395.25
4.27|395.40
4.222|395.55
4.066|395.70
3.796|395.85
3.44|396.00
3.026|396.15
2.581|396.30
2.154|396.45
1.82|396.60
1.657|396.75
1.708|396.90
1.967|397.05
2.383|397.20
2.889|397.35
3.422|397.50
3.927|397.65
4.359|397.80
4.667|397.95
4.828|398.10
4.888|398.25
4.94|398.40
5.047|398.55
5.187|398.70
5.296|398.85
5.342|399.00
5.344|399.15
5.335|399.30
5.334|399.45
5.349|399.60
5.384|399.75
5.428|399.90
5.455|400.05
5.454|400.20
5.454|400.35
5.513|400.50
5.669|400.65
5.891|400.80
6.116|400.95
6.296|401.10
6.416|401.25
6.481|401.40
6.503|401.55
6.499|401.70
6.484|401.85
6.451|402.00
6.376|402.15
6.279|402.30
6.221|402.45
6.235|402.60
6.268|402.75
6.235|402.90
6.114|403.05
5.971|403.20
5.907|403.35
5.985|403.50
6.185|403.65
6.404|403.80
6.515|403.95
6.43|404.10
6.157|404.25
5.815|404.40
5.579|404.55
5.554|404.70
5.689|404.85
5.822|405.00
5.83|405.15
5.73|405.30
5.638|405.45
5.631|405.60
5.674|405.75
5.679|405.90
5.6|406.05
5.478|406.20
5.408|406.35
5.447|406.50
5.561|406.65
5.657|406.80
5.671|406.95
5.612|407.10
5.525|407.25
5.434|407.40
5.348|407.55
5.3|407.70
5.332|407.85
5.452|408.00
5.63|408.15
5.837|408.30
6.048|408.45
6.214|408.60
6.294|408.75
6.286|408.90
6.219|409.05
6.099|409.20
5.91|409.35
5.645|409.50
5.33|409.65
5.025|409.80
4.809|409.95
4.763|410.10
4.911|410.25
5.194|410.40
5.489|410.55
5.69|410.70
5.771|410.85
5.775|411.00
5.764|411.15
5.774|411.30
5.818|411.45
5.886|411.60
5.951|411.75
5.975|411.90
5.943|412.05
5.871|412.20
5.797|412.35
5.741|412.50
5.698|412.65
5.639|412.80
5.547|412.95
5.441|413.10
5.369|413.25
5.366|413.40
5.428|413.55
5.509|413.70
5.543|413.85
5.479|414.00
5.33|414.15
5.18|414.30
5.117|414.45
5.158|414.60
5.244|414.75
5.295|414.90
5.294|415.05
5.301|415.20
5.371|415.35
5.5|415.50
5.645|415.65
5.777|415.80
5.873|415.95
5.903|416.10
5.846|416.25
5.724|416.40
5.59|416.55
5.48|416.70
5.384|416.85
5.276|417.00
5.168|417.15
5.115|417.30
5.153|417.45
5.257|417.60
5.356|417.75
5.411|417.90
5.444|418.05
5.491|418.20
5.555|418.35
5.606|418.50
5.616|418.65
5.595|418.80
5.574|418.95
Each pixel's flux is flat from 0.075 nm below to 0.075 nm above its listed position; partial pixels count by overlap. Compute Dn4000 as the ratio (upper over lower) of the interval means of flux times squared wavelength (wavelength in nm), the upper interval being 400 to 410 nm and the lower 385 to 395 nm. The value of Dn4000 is 1.9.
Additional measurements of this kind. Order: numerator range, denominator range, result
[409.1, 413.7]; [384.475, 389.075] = 2.02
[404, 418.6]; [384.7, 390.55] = 1.88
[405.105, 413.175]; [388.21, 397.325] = 1.84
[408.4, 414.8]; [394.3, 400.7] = 1.44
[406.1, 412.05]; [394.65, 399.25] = 1.57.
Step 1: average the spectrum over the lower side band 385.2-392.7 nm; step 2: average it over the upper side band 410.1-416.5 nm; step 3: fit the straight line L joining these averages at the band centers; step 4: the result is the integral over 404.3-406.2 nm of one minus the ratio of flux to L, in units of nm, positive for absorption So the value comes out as -0.31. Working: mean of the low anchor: 3.53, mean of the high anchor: 5.56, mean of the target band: 5.68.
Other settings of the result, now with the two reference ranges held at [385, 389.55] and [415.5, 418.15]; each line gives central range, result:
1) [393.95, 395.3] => 0.033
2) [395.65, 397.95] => 0.591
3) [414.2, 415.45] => 0.020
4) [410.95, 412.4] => -0.218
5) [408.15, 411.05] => -0.423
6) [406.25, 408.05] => -0.281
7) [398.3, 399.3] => -0.270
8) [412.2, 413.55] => -0.104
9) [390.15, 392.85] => -0.298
